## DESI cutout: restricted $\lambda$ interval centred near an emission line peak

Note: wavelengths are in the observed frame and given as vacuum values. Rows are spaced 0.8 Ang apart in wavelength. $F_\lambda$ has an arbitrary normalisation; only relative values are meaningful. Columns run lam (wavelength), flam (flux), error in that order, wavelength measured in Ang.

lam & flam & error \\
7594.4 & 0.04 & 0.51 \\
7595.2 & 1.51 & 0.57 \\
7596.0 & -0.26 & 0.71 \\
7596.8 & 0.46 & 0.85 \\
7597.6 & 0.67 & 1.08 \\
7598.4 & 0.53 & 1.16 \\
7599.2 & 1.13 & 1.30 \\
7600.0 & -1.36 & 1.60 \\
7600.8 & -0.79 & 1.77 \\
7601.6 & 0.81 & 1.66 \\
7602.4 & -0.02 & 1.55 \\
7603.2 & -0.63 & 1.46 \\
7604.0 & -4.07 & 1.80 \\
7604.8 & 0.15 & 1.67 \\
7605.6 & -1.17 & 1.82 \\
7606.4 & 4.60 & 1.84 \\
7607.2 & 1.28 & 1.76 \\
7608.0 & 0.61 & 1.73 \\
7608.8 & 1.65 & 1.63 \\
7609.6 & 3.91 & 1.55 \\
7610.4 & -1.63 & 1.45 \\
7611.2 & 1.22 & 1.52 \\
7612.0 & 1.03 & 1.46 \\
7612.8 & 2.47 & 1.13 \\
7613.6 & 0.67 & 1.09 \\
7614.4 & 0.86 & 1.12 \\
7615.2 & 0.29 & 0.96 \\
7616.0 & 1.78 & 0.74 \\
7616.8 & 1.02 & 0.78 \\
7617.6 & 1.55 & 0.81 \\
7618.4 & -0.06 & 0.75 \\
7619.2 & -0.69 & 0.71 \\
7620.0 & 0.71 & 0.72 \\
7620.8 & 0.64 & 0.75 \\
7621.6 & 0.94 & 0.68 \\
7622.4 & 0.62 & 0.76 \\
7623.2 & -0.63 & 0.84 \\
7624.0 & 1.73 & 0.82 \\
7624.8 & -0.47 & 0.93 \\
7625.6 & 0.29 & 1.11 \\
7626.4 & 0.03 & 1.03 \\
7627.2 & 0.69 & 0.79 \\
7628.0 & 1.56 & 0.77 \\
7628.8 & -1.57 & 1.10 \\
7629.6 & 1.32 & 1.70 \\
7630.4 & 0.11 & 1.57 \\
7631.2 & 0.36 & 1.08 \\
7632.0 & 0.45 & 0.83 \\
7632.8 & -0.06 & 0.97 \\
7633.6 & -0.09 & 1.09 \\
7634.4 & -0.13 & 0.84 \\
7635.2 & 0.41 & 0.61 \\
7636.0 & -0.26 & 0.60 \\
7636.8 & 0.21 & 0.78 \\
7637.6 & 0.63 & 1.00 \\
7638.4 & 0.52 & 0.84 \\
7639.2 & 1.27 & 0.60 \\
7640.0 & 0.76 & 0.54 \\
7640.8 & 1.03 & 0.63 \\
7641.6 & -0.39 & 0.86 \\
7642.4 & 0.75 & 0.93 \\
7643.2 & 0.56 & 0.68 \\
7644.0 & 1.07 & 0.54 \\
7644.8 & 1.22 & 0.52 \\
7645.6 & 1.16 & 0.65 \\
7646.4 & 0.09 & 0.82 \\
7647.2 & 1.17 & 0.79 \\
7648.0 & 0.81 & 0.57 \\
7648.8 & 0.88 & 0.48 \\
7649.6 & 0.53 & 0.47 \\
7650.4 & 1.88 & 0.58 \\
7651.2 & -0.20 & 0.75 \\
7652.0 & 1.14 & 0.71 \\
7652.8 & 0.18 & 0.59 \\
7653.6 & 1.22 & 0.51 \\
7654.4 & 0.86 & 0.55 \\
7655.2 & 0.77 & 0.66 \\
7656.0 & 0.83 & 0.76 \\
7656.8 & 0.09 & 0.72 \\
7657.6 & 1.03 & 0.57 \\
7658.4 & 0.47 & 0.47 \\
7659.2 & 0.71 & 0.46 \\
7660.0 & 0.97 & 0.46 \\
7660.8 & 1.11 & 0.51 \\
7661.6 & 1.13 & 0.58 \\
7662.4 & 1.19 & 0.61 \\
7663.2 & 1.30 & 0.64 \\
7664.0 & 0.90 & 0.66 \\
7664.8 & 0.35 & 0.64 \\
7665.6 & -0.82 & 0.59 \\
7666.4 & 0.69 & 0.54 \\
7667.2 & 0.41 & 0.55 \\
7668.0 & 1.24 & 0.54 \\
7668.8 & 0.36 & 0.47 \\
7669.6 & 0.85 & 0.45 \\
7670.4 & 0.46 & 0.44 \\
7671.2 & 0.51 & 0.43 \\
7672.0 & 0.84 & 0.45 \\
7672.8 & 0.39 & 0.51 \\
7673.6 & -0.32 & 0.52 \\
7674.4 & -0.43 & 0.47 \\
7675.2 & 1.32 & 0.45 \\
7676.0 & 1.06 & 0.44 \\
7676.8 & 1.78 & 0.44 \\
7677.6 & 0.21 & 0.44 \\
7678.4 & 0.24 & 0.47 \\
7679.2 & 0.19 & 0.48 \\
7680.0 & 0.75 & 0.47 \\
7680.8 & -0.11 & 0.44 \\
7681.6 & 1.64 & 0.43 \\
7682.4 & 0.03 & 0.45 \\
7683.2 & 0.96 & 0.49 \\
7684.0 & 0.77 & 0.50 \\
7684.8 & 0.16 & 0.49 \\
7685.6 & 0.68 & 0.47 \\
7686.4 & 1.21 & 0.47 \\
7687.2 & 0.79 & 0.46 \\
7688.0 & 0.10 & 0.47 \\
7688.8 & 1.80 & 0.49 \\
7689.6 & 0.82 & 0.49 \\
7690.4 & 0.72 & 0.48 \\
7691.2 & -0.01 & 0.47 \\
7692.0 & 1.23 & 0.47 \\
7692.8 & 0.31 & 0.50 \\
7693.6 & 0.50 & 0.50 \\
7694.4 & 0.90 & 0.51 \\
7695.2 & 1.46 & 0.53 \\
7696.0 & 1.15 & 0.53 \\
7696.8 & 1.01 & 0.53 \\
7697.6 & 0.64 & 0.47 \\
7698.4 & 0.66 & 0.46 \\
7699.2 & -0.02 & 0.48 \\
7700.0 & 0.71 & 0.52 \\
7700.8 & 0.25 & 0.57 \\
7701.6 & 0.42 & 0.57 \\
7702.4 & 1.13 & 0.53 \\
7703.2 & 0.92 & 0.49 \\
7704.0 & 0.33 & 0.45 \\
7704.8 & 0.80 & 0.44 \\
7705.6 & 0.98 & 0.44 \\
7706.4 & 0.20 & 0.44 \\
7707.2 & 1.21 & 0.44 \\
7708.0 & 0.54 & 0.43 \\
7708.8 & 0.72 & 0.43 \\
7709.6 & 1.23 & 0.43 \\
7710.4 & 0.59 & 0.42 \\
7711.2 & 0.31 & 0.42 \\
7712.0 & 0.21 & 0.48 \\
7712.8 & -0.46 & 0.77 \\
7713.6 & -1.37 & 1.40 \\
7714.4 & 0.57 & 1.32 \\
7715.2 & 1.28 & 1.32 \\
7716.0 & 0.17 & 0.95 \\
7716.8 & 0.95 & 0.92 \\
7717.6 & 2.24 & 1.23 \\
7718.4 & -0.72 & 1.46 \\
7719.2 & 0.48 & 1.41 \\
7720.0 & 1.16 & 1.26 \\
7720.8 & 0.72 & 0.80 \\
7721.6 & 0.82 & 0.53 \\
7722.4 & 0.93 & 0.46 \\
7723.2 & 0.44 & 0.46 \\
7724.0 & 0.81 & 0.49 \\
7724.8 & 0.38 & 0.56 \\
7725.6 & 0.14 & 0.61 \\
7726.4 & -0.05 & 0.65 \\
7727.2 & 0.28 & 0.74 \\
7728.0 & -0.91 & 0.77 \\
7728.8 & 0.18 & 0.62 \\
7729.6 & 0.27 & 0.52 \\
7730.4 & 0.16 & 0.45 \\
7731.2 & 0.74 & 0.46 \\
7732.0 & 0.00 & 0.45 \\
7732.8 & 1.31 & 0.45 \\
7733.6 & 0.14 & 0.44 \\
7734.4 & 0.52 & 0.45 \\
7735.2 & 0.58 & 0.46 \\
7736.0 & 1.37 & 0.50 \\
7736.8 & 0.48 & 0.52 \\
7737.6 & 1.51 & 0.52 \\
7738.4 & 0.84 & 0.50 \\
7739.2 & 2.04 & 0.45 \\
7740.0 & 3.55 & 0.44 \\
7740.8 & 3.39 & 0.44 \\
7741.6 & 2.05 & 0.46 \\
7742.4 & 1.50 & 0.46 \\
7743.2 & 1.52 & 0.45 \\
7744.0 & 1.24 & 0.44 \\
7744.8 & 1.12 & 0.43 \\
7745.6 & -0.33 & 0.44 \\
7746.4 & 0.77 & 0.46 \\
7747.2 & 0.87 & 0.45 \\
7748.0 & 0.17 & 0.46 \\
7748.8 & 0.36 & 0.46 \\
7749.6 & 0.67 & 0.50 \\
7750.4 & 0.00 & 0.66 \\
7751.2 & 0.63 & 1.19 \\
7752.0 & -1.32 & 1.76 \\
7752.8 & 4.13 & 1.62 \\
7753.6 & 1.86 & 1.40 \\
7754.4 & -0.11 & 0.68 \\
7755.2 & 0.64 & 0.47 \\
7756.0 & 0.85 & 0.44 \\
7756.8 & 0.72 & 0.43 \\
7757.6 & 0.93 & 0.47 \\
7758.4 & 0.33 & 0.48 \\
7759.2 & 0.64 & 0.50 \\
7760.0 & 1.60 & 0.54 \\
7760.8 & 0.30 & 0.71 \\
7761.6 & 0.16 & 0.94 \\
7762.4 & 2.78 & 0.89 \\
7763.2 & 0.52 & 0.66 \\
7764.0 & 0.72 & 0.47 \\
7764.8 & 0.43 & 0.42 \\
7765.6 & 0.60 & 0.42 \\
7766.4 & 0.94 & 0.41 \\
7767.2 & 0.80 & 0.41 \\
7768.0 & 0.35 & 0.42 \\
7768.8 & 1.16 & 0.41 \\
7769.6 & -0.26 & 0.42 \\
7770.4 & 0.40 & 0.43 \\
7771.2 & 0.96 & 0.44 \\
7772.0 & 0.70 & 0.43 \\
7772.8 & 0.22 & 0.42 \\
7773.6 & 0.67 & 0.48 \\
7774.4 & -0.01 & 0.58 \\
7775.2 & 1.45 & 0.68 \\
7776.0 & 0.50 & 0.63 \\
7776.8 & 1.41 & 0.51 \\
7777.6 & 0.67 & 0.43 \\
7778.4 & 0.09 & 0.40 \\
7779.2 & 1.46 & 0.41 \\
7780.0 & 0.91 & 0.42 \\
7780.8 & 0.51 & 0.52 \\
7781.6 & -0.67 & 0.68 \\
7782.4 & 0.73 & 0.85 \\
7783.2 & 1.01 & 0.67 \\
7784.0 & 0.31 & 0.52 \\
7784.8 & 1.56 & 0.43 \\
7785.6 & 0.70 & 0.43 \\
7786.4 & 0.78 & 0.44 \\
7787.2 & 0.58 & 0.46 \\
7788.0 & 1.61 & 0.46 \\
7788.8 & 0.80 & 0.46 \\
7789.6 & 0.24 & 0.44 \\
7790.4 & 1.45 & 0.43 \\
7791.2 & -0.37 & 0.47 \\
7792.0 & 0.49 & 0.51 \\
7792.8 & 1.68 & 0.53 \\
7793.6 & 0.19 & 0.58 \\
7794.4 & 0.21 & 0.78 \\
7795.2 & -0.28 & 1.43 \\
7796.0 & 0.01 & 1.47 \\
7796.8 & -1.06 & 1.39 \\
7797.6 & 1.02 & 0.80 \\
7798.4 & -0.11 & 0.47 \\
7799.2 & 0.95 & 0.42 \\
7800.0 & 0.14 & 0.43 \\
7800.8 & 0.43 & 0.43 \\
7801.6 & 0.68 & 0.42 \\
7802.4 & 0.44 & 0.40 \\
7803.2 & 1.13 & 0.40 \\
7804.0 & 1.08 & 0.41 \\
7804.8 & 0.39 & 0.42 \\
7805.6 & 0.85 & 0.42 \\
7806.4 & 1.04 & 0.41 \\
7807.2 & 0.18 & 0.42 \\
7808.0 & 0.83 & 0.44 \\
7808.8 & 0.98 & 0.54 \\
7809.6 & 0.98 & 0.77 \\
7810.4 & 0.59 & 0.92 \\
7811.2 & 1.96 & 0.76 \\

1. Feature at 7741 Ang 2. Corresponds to Hgamma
